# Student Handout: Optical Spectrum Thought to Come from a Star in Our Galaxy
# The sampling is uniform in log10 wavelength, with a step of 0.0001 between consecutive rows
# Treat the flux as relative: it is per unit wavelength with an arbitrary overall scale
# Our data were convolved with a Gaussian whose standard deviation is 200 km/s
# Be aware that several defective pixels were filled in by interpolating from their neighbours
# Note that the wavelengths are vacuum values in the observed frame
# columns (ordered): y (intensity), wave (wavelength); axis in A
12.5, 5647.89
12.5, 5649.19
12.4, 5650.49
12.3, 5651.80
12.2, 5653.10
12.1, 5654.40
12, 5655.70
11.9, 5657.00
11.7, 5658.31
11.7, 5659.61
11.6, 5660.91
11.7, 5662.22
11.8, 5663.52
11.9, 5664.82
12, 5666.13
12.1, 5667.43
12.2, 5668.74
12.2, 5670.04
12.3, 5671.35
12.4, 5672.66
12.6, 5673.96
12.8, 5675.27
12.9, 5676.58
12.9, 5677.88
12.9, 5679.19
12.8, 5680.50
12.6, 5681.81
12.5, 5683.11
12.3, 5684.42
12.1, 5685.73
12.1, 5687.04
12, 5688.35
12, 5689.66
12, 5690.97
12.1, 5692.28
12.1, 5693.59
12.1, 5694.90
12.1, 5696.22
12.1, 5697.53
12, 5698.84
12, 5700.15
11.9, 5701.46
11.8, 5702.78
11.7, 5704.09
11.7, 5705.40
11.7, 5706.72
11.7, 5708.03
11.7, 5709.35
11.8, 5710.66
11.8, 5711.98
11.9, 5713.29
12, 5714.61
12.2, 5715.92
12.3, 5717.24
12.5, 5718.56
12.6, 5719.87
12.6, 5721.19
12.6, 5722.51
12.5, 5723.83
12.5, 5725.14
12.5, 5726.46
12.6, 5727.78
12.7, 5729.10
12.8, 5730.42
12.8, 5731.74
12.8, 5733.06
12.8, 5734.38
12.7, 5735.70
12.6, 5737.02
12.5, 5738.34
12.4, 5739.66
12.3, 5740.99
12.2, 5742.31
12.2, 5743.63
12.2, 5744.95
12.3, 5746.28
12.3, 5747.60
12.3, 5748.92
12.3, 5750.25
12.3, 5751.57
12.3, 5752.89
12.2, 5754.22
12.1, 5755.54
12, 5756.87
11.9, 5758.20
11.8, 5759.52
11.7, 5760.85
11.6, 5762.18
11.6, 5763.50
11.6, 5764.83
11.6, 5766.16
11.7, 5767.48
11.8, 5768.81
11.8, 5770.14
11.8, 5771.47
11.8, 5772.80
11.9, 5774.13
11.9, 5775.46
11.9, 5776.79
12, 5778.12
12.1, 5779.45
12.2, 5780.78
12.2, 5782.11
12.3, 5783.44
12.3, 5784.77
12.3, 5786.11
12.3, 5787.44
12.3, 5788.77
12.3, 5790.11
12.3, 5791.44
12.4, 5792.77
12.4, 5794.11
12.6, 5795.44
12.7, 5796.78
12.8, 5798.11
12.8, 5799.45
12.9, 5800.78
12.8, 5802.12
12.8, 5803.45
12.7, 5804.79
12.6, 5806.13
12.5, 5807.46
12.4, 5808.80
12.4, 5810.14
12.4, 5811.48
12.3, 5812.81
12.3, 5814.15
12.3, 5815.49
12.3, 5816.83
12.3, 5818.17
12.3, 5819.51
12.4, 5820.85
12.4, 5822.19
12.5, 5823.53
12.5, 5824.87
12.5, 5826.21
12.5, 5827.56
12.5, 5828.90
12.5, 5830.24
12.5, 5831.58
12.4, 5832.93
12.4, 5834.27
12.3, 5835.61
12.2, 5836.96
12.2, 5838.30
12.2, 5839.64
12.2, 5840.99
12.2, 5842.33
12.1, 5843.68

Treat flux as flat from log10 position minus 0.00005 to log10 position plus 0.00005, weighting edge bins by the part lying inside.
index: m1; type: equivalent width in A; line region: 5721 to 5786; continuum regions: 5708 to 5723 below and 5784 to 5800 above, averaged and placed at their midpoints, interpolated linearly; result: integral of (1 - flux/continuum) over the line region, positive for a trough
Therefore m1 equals 0.52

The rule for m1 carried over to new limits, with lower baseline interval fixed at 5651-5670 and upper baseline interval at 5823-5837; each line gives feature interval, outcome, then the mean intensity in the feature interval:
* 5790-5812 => -0.40 A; 12.6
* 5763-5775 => 0.52 A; 11.7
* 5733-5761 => -0.18 A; 12.3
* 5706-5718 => 0.20 A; 11.9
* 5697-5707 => 0.17 A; 11.9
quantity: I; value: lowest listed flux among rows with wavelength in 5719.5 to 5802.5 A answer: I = 11.6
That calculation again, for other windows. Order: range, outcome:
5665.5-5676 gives 12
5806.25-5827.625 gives 12.3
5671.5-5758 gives 11.7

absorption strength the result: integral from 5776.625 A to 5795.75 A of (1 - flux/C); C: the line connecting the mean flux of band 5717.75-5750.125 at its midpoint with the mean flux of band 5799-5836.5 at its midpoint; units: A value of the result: 0.3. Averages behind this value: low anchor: 12.5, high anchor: 12.5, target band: 12.3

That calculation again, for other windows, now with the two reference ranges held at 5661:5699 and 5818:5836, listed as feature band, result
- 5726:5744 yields -0.4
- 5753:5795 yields 1.2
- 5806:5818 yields 0.0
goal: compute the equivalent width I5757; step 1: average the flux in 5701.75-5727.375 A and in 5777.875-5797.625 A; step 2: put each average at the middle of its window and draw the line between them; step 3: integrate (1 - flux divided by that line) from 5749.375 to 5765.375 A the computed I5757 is 0.4 A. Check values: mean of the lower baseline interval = 12.1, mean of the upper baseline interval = 12.3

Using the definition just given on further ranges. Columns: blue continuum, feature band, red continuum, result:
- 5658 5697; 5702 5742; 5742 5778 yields -0.7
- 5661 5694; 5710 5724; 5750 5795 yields -0.1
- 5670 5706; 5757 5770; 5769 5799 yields 0.5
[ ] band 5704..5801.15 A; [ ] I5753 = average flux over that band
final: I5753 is 12.2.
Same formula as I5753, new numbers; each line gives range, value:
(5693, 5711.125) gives 11.9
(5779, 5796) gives 12.3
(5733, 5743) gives 12.5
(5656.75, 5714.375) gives 12.1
